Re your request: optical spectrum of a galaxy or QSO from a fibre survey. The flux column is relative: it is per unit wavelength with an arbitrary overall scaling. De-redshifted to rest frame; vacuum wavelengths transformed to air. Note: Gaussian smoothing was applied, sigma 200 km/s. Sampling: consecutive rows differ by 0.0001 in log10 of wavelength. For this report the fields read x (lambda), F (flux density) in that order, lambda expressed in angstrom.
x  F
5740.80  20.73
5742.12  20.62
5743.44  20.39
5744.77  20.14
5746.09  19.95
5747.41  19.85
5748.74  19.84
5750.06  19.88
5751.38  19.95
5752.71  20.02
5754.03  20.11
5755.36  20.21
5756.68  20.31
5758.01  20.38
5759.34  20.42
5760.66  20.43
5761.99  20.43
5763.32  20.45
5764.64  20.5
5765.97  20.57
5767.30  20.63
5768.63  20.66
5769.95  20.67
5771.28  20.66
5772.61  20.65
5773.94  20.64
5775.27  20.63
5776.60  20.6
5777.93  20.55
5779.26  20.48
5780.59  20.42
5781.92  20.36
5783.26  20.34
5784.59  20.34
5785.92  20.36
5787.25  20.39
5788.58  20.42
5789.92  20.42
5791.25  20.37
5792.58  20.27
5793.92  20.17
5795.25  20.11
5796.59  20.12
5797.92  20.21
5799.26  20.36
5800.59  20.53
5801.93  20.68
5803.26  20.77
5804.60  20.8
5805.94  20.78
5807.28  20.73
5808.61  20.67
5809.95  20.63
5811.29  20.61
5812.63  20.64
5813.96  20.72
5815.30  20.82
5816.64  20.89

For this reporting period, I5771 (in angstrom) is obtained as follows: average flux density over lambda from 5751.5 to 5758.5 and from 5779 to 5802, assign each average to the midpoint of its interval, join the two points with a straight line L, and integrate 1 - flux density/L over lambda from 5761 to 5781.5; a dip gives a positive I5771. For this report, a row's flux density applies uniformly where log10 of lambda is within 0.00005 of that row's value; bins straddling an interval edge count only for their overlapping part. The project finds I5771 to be -0.32 angstrom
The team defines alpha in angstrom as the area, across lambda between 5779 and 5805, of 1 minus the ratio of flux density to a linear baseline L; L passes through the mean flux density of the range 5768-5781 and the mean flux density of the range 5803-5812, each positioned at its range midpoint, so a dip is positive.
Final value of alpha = 0.33 angstrom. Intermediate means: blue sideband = 20.6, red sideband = 20.7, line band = 20.4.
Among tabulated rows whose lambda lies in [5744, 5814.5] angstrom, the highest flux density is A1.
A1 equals 20.8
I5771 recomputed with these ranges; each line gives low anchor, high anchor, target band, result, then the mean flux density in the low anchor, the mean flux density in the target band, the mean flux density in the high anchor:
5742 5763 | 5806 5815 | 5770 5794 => 0.0 angstrom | 20.2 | 20.5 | 20.7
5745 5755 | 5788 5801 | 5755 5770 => -0.3 angstrom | 20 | 20.5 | 20.3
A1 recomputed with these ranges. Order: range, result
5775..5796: 20.63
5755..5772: 20.67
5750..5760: 20.42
